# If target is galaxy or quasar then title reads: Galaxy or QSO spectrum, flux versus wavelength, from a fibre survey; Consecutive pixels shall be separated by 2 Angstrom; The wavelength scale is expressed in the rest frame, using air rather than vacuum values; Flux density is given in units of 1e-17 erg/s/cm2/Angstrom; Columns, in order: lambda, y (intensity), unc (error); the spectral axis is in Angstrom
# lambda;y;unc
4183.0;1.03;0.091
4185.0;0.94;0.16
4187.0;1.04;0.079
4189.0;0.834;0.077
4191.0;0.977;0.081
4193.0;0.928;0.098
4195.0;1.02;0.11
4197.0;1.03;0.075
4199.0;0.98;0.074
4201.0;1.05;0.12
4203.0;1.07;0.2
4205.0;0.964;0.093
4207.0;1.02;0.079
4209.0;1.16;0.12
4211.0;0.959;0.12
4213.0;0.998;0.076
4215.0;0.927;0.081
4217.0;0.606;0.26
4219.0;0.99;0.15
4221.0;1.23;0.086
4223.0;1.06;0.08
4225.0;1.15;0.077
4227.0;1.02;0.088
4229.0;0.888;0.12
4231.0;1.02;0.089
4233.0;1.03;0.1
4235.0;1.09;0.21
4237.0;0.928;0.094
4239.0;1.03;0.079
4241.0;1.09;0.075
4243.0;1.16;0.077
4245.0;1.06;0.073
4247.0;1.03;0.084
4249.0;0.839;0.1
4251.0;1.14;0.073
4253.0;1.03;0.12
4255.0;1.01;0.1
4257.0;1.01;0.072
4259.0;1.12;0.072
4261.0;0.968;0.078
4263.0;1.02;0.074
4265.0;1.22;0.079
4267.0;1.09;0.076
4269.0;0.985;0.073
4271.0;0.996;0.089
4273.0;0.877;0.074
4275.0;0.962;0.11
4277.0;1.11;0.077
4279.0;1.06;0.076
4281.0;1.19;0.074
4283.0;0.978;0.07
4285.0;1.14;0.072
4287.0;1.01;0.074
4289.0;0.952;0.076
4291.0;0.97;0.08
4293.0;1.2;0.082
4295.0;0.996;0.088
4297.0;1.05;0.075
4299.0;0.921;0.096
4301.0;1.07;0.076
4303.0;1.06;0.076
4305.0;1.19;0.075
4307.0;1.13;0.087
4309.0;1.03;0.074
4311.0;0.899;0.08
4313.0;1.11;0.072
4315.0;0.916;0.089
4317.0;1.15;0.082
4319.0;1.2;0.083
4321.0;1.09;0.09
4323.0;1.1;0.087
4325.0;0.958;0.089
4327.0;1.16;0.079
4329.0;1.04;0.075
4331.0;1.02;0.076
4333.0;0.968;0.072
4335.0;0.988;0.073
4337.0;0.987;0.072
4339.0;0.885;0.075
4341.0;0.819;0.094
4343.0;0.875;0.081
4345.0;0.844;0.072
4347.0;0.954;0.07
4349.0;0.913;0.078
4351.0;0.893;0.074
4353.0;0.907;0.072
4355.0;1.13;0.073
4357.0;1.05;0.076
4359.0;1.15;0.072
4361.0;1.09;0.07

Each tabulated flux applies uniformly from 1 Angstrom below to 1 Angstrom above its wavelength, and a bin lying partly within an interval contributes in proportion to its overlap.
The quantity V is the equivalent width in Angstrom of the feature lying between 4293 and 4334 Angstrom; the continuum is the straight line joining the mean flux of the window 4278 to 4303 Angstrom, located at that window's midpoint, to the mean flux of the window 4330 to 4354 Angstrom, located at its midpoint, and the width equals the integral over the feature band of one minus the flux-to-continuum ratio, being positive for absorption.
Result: -2.8 Angstrom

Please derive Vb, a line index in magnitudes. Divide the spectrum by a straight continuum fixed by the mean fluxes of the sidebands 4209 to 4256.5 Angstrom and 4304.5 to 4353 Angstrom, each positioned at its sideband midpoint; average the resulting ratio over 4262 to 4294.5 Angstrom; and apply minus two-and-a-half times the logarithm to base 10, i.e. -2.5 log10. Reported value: -0.04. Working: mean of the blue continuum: 1.02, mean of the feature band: 1.05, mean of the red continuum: 1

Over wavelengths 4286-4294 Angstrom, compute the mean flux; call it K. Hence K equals 1.03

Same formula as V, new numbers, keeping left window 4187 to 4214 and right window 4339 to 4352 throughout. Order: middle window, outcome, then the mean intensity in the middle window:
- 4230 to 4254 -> -1.7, 1.04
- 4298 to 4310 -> -2.0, 1.07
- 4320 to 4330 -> -1.9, 1.07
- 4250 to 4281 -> -3.2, 1.04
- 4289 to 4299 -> -1.1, 1.03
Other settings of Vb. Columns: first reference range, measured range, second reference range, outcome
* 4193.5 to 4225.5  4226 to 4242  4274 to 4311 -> 0.011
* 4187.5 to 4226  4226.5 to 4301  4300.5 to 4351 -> -0.030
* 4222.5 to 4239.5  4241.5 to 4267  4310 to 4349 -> -0.038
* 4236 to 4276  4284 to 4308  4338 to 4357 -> -0.082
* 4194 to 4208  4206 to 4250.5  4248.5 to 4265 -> 0.013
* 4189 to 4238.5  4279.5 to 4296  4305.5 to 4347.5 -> -0.051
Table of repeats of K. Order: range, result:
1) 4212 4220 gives 0.88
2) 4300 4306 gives 1.11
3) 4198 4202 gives 1.02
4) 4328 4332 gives 1.03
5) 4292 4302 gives 1.05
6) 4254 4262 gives 1.03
